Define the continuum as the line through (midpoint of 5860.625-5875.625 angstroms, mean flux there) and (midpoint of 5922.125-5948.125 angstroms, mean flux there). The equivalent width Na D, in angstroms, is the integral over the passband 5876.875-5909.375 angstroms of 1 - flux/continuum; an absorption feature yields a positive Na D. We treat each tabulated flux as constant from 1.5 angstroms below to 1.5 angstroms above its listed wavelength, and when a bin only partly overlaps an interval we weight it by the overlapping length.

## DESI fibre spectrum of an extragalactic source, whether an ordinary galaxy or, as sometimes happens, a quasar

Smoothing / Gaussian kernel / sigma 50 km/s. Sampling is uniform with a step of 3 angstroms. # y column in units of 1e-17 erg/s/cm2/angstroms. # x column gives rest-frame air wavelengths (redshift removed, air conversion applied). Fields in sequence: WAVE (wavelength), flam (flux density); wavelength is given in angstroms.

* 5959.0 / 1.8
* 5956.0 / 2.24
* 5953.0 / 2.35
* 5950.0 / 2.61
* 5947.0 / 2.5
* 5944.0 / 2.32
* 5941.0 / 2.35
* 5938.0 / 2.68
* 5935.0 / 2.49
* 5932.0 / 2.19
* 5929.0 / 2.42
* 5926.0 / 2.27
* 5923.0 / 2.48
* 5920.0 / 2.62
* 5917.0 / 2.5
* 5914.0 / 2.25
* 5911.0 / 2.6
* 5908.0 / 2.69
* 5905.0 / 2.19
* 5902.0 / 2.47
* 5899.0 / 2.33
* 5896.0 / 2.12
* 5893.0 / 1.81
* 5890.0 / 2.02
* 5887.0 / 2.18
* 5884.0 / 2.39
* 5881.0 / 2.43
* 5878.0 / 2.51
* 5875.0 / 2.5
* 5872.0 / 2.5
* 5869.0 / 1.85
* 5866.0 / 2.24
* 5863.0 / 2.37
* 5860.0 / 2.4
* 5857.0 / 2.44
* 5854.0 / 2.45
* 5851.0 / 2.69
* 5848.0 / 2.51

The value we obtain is 0.7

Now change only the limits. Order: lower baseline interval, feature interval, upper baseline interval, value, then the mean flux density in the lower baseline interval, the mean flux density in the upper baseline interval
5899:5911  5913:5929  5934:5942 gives 0.36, 2.45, 2.52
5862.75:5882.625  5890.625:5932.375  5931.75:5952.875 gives 0.98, 2.34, 2.46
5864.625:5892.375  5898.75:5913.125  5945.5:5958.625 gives -0.91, 2.28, 2.37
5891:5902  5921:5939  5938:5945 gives -0.61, 2.14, 2.41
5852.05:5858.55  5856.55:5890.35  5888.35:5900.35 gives -0.74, 2.46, 2.07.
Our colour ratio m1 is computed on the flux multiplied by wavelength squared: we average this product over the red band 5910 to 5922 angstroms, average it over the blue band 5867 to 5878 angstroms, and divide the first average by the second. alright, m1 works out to 1.09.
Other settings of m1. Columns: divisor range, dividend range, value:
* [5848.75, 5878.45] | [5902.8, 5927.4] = 1.04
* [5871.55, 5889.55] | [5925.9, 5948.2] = 1.03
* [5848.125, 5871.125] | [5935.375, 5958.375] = 1.05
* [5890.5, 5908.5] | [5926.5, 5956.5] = 1.10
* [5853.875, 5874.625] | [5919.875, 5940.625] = 1.07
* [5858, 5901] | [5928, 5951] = 1.10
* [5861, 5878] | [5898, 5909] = 1.05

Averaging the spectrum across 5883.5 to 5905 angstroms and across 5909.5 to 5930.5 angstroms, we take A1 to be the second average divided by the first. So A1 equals 1.12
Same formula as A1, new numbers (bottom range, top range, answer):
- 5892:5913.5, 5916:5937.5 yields 1.05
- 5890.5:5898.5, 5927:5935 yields 1.16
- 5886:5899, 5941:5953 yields 1.19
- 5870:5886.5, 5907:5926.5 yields 1.03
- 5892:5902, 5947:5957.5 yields 1.12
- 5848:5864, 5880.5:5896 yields 0.87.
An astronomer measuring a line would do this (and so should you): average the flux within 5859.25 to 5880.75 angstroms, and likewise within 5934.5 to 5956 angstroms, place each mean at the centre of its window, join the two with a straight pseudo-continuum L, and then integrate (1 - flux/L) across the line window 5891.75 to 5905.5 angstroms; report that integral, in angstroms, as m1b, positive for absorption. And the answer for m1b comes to 1.1 angstroms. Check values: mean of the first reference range 2.34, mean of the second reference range 2.45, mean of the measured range 2.19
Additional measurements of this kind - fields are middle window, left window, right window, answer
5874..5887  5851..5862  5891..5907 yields -0.63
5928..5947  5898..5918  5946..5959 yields -0.30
